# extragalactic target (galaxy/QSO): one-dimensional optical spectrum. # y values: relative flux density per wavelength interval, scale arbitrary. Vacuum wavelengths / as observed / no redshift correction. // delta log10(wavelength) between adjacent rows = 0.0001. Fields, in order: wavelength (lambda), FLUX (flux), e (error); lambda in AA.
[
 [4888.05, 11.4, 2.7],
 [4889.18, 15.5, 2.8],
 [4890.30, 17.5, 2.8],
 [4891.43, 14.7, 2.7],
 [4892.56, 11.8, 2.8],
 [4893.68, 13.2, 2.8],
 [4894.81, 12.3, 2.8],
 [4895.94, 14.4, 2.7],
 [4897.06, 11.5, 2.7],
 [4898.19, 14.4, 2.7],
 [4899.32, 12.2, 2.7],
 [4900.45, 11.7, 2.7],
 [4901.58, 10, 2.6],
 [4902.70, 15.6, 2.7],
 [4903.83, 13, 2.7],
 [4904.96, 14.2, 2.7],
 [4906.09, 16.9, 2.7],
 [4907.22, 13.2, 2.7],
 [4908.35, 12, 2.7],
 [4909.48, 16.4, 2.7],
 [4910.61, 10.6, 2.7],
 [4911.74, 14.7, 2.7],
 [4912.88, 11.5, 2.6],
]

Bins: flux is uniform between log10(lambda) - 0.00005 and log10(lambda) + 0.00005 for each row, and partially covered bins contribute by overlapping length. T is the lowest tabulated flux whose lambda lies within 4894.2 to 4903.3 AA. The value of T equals 10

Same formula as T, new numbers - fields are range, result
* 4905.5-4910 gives 12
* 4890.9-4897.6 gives 11.5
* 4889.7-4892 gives 14.7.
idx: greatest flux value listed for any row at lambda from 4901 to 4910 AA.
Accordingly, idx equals 16.9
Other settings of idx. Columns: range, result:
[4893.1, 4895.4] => 13.2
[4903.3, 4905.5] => 14.2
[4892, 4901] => 14.4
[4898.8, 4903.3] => 15.6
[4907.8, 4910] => 16.4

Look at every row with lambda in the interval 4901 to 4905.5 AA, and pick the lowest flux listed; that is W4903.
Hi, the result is 10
